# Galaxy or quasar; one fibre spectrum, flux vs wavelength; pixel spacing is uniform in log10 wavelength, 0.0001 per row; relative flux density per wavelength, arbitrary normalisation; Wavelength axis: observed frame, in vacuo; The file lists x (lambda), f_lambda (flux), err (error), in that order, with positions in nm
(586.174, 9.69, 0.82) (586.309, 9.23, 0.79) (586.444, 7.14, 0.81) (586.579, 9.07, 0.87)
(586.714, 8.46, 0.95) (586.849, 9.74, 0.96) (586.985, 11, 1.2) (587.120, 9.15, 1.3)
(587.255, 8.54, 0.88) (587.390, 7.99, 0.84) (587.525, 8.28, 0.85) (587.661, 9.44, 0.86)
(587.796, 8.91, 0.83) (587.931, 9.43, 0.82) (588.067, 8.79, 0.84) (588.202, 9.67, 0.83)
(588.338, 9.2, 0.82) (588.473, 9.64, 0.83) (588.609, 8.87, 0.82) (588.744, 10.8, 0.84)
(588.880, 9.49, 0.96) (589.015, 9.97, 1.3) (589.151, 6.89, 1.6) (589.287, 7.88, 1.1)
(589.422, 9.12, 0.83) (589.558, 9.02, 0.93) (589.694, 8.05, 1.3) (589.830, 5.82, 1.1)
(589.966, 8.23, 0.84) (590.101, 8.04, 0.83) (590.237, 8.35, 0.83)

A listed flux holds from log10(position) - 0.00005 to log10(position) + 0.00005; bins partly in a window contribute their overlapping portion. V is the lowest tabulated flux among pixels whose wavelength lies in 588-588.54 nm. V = 8.79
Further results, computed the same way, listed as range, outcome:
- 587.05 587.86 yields 7.99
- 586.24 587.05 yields 7.14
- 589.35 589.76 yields 8.05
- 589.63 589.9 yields 5.82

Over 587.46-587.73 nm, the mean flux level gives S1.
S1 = 8.85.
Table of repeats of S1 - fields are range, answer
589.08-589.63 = 8.23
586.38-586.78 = 8.23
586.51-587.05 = 9.54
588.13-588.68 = 9.36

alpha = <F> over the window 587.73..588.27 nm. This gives 9.2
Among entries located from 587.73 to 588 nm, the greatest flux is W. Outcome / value 9.43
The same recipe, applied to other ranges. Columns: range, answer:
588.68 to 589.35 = 10.8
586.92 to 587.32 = 11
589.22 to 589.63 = 9.12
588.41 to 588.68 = 9.64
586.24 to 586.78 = 9.23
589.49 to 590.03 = 9.02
